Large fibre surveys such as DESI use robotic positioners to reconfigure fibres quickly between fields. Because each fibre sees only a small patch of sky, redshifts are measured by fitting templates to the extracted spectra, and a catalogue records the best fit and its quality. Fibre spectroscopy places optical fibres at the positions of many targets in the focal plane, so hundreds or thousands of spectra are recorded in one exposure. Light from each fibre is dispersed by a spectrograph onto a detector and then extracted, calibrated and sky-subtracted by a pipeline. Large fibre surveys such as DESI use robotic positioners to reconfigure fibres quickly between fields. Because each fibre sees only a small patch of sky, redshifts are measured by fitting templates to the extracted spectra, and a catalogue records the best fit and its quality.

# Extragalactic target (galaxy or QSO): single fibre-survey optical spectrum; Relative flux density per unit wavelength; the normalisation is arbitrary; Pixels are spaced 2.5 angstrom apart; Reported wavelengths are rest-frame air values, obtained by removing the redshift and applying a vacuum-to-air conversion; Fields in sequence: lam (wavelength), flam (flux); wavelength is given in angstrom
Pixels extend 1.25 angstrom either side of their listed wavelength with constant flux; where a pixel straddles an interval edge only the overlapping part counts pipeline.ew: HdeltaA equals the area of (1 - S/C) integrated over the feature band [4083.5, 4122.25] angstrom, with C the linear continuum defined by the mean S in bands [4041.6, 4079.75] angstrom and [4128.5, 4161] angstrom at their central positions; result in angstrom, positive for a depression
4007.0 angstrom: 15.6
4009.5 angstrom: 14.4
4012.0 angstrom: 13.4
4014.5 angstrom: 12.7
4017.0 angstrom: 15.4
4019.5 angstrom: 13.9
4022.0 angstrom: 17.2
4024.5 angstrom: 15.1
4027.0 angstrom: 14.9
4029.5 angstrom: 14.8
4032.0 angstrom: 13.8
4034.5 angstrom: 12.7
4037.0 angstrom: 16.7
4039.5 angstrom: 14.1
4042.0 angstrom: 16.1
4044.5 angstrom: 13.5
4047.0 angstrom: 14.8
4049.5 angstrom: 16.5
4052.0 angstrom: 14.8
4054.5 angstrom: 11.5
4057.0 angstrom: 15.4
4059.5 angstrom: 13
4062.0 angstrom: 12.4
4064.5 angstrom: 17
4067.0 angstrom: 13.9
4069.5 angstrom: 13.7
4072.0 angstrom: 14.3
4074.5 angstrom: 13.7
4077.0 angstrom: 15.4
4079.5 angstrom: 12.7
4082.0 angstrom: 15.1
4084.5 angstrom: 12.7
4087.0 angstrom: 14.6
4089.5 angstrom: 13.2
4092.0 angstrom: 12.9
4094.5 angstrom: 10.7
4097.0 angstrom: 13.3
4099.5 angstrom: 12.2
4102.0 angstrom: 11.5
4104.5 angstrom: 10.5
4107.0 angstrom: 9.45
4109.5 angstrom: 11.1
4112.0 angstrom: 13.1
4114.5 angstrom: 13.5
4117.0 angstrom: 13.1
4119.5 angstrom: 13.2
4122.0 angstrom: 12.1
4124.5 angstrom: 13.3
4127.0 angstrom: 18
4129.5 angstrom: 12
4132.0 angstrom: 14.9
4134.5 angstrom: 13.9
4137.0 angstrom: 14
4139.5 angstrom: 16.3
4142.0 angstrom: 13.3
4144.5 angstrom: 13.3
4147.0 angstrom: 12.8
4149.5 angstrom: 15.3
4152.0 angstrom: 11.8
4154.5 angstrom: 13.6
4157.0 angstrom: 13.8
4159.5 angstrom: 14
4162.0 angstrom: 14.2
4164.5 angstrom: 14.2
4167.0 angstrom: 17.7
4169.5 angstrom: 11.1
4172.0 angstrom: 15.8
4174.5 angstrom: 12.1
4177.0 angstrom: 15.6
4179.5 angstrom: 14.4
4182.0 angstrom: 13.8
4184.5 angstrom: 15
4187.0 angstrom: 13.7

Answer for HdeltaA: 4.73 angstrom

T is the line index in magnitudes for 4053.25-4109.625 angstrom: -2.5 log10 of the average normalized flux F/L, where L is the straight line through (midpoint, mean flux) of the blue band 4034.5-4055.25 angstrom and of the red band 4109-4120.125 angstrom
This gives 0.05 mag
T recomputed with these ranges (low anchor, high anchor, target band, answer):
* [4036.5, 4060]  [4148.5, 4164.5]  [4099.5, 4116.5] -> 0.21 mag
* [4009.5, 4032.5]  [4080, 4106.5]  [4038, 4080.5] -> -0.06 mag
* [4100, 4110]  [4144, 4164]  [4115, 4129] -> -0.18 mag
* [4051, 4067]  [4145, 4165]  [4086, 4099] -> 0.08 mag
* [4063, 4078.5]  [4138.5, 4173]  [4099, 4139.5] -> 0.10 mag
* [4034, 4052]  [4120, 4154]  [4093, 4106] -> 0.23 mag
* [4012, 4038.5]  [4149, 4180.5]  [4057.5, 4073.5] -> 0.03 mag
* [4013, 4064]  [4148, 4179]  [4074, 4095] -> 0.06 mag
